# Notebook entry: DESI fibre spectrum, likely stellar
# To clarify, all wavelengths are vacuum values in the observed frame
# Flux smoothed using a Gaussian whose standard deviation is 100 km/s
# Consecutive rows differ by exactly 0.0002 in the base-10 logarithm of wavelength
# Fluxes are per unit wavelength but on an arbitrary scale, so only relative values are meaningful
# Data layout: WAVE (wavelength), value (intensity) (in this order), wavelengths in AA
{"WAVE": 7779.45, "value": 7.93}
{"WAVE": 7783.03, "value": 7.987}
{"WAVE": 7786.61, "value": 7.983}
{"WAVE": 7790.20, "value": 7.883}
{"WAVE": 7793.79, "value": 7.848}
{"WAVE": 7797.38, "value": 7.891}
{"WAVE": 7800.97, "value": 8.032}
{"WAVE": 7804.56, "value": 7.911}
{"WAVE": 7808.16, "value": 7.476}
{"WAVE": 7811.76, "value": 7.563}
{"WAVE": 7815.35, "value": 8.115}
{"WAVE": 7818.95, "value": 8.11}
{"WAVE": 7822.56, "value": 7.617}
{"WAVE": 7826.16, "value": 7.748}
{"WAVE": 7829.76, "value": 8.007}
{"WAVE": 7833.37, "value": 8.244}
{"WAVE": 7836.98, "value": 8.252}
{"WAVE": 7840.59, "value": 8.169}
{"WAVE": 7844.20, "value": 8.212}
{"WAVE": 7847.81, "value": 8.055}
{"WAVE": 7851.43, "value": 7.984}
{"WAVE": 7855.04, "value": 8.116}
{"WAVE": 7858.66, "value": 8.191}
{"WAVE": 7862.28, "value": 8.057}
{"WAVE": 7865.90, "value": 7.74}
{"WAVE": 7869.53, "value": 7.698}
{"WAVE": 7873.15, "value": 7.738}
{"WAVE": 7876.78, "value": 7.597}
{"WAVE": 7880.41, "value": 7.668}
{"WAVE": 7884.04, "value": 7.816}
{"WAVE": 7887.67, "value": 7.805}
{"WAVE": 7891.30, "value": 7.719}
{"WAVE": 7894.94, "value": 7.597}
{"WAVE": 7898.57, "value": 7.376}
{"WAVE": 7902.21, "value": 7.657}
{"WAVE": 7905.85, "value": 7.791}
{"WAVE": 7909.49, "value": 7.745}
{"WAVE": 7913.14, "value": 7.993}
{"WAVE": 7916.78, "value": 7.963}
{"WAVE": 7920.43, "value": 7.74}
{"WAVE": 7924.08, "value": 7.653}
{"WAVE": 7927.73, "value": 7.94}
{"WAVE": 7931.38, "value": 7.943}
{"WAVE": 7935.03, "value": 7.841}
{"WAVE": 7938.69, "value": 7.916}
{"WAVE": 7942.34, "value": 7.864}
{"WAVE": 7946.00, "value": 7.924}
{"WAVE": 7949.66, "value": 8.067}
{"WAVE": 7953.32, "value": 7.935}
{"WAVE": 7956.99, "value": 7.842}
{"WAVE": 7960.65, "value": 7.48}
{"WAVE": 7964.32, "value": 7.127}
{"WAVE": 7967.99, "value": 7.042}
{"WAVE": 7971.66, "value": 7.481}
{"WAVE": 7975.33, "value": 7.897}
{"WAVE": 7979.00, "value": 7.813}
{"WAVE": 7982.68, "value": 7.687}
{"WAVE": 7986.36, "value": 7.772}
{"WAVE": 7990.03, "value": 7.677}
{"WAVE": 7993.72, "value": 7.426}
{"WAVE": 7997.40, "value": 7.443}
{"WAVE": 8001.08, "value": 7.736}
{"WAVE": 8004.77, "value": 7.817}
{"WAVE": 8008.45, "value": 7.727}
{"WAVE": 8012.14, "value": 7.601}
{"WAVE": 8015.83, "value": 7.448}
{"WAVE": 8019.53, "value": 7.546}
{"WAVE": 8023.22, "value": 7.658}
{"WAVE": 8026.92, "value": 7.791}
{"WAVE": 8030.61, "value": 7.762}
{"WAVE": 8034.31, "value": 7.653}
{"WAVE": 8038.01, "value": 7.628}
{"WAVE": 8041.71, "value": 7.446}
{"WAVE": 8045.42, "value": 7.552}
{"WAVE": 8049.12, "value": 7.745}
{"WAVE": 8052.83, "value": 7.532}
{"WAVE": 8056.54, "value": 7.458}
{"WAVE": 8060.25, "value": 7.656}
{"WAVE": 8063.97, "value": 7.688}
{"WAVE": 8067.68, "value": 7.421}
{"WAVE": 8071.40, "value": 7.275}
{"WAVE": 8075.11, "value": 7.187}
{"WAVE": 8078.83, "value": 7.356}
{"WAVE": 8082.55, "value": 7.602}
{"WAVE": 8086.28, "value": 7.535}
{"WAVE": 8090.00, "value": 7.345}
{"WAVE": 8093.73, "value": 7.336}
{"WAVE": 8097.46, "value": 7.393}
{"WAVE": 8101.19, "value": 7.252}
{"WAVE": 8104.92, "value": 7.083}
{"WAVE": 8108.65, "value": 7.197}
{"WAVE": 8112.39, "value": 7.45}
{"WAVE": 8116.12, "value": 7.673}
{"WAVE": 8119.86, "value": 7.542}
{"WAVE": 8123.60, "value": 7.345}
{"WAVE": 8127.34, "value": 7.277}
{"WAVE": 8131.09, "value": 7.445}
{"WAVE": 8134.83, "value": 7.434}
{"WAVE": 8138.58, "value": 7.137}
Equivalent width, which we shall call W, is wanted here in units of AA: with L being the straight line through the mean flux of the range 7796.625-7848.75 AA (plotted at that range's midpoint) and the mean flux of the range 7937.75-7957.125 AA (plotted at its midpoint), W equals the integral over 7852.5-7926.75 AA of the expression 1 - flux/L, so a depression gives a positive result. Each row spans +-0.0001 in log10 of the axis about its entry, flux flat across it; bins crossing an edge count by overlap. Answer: 1.49 AA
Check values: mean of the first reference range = 7.96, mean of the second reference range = 7.93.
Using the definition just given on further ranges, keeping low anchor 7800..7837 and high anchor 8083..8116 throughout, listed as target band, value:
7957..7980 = 0.35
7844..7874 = -0.59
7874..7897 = 0.20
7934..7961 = -0.82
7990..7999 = 0.09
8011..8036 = -0.46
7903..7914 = -0.13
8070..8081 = 0.18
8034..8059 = -0.38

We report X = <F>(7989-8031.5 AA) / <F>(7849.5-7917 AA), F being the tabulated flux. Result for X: 0.98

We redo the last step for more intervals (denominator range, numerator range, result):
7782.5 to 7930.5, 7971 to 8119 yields 0.96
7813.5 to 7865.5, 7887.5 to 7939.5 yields 0.97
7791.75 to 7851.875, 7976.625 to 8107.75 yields 0.95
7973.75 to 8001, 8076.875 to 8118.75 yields 0.96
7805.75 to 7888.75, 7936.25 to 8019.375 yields 0.97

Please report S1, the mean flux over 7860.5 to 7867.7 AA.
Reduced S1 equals 7.9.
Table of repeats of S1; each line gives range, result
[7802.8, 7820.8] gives 7.83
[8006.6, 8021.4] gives 7.58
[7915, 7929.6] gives 7.82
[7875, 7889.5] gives 7.72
